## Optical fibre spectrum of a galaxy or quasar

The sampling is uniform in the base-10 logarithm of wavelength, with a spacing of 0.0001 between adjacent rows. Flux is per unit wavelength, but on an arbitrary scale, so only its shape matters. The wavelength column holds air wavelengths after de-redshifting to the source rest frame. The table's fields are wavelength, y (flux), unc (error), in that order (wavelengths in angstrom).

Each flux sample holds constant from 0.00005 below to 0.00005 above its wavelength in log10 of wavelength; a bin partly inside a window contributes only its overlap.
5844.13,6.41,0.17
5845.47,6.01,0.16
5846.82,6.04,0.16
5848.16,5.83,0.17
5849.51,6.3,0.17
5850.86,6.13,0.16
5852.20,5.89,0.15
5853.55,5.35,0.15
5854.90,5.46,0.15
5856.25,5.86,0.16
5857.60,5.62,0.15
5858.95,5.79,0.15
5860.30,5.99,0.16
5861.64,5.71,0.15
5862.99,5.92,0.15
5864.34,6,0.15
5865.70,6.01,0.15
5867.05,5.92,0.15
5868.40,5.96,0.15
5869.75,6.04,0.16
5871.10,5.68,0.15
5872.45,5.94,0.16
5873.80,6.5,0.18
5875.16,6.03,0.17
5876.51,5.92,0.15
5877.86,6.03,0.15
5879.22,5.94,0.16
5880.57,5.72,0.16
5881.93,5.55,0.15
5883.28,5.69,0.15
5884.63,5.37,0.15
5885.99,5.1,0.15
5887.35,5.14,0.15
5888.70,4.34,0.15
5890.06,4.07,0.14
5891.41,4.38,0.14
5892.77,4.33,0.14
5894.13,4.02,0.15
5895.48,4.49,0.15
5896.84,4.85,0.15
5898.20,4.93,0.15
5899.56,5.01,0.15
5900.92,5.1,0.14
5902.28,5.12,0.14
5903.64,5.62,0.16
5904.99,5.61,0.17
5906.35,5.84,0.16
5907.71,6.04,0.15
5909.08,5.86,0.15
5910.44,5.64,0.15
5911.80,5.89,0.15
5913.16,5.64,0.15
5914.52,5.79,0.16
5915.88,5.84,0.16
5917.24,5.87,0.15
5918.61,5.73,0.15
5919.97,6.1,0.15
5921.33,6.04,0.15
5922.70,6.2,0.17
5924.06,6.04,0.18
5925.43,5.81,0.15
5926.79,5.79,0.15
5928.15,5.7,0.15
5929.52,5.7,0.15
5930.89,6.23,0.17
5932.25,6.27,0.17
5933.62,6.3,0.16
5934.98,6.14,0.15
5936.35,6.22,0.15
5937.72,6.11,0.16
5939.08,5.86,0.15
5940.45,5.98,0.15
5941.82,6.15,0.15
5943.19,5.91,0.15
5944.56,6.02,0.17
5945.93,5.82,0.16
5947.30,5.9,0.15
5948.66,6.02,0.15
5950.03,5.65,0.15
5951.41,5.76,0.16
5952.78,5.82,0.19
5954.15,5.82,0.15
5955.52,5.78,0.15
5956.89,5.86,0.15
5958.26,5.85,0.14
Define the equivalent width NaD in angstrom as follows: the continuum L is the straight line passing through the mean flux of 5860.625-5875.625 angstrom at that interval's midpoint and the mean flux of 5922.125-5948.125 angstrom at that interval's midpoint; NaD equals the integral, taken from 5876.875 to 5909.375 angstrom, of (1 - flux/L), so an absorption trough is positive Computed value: 4.4 angstrom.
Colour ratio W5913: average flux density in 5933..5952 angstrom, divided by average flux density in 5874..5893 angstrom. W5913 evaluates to 1.1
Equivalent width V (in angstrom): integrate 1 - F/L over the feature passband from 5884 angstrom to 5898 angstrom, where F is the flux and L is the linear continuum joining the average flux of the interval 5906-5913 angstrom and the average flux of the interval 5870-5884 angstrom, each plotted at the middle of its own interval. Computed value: 3.0 angstrom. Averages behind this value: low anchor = 5.9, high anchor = 5.83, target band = 4.62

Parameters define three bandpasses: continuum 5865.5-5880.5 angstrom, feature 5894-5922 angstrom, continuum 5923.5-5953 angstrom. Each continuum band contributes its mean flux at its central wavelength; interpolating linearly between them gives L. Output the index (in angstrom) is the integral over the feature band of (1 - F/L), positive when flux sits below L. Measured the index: 2.20 angstrom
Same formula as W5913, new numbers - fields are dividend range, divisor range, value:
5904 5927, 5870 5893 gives 1.08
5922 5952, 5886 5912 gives 1.18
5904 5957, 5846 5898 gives 1.07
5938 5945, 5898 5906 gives 1.13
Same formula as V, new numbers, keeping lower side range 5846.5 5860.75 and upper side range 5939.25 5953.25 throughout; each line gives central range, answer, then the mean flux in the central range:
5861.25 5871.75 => -0.1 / 5.91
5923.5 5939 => -0.4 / 6.02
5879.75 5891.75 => 1.6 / 5.07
